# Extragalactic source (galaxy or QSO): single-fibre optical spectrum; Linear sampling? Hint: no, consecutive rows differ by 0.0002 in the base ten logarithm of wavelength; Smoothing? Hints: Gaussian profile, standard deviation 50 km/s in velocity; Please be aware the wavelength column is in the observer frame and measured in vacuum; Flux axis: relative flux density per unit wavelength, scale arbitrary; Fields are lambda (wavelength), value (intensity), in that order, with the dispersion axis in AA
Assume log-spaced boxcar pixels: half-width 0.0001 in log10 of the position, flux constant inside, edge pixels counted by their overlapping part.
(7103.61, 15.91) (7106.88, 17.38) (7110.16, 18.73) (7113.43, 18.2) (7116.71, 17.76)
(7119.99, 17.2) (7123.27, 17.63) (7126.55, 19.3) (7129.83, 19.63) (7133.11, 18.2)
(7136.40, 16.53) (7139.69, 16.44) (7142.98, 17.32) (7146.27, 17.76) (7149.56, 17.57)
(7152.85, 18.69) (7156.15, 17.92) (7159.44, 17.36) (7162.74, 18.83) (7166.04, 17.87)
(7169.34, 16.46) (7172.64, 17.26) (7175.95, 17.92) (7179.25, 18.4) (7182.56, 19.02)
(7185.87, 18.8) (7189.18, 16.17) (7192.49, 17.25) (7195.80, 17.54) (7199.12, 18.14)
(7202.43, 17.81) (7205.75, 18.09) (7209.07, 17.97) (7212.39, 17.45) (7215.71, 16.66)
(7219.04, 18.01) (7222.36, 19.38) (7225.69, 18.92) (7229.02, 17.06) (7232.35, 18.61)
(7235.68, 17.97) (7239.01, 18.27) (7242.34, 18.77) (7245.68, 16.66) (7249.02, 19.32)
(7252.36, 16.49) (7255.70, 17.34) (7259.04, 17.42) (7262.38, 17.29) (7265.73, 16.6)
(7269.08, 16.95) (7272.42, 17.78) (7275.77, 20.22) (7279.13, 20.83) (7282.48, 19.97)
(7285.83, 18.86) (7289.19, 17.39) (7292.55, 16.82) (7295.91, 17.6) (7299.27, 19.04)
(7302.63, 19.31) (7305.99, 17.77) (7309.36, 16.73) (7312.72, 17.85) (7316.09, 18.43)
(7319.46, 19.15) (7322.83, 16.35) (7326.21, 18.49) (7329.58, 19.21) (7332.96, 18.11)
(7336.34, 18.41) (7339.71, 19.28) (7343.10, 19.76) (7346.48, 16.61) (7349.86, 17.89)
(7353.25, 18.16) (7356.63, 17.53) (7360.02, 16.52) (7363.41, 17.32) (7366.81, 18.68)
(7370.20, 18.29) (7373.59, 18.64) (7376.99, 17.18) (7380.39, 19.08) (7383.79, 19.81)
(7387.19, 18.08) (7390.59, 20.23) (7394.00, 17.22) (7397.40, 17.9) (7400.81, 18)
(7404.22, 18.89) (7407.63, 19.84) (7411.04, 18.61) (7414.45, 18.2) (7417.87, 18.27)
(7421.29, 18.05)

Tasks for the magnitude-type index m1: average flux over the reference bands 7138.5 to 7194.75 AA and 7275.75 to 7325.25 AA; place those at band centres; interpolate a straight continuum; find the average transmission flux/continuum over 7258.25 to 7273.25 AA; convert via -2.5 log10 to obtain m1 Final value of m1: 0.063 mag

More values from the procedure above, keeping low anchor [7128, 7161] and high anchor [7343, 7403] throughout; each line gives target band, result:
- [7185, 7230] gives 0.004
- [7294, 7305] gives -0.033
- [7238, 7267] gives 0.022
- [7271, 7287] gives -0.093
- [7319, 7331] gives -0.009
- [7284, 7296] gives 0.018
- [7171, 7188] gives -0.024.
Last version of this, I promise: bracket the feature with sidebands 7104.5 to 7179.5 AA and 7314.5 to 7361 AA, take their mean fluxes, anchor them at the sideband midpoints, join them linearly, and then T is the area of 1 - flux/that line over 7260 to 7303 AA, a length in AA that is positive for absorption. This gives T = -0.6 AA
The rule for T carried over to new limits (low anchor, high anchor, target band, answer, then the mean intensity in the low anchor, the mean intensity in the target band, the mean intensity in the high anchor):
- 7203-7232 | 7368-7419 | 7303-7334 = 0.41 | 18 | 18.1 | 18.6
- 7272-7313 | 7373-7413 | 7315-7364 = 1.24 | 18.5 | 18.1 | 18.6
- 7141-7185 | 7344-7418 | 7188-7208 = 0.44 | 17.9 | 17.5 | 18.2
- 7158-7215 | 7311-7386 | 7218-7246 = -0.58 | 17.8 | 18.3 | 18.2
